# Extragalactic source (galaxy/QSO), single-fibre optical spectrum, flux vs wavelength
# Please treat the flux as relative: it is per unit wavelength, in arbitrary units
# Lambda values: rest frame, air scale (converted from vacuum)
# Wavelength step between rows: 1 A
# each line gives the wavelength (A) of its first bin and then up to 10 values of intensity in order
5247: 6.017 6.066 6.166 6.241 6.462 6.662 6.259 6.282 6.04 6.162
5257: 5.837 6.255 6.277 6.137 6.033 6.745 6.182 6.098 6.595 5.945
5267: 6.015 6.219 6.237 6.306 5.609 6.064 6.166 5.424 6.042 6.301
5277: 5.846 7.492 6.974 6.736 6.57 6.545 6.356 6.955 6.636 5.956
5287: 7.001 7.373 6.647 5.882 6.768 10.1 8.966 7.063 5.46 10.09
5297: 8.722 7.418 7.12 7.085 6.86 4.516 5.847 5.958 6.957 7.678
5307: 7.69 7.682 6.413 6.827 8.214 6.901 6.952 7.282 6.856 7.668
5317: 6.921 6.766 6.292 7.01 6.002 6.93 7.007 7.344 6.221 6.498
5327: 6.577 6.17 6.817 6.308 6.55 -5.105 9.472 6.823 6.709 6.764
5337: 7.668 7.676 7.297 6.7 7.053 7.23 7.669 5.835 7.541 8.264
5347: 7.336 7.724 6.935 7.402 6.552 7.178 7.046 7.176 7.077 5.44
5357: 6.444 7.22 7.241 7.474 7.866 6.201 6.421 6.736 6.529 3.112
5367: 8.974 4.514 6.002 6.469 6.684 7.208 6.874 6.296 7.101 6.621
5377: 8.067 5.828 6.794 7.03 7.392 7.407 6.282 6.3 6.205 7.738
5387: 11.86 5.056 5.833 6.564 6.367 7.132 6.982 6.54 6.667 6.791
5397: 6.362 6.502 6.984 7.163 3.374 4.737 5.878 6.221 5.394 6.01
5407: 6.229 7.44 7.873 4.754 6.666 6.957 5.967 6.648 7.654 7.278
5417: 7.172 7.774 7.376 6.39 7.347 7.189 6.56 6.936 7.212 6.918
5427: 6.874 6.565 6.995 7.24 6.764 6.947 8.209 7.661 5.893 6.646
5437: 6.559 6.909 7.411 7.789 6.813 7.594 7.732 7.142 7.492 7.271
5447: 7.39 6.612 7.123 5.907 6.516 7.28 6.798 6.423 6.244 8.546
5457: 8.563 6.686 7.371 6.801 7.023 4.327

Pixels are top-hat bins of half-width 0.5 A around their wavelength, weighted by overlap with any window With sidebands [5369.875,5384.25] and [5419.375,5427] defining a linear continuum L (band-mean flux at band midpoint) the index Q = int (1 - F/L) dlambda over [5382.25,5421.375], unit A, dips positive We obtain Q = 1.50 A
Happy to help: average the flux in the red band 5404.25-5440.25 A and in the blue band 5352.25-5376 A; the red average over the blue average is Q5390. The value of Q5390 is 1.04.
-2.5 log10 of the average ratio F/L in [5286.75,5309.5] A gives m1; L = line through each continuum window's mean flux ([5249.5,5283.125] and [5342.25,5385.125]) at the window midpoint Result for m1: -0.12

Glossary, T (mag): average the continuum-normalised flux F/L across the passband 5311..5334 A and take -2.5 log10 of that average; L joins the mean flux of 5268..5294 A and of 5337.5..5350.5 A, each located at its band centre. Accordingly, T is 0.11 mag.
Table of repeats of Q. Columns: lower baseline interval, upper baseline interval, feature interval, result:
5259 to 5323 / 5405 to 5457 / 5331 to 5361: 0.3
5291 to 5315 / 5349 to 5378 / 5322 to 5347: 1.4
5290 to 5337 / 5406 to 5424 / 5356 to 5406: 2.0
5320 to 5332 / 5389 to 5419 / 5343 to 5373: -2.5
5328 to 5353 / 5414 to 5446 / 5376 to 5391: -0.2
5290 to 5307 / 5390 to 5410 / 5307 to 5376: 1.3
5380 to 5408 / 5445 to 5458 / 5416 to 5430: -0.5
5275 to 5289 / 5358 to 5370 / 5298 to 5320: -1.0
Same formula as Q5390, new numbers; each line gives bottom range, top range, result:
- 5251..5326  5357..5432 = 1.00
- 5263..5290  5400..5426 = 1.03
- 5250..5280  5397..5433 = 1.07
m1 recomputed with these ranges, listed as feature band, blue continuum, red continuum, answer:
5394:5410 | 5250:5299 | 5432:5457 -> 0.13 mag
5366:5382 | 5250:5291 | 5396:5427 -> -0.03 mag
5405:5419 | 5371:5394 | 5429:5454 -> 0.04 mag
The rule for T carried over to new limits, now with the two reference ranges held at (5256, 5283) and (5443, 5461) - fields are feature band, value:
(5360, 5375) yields 0.037 mag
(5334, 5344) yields -0.085 mag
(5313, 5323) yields -0.064 mag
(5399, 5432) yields 0.048 mag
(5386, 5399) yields -0.017 mag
